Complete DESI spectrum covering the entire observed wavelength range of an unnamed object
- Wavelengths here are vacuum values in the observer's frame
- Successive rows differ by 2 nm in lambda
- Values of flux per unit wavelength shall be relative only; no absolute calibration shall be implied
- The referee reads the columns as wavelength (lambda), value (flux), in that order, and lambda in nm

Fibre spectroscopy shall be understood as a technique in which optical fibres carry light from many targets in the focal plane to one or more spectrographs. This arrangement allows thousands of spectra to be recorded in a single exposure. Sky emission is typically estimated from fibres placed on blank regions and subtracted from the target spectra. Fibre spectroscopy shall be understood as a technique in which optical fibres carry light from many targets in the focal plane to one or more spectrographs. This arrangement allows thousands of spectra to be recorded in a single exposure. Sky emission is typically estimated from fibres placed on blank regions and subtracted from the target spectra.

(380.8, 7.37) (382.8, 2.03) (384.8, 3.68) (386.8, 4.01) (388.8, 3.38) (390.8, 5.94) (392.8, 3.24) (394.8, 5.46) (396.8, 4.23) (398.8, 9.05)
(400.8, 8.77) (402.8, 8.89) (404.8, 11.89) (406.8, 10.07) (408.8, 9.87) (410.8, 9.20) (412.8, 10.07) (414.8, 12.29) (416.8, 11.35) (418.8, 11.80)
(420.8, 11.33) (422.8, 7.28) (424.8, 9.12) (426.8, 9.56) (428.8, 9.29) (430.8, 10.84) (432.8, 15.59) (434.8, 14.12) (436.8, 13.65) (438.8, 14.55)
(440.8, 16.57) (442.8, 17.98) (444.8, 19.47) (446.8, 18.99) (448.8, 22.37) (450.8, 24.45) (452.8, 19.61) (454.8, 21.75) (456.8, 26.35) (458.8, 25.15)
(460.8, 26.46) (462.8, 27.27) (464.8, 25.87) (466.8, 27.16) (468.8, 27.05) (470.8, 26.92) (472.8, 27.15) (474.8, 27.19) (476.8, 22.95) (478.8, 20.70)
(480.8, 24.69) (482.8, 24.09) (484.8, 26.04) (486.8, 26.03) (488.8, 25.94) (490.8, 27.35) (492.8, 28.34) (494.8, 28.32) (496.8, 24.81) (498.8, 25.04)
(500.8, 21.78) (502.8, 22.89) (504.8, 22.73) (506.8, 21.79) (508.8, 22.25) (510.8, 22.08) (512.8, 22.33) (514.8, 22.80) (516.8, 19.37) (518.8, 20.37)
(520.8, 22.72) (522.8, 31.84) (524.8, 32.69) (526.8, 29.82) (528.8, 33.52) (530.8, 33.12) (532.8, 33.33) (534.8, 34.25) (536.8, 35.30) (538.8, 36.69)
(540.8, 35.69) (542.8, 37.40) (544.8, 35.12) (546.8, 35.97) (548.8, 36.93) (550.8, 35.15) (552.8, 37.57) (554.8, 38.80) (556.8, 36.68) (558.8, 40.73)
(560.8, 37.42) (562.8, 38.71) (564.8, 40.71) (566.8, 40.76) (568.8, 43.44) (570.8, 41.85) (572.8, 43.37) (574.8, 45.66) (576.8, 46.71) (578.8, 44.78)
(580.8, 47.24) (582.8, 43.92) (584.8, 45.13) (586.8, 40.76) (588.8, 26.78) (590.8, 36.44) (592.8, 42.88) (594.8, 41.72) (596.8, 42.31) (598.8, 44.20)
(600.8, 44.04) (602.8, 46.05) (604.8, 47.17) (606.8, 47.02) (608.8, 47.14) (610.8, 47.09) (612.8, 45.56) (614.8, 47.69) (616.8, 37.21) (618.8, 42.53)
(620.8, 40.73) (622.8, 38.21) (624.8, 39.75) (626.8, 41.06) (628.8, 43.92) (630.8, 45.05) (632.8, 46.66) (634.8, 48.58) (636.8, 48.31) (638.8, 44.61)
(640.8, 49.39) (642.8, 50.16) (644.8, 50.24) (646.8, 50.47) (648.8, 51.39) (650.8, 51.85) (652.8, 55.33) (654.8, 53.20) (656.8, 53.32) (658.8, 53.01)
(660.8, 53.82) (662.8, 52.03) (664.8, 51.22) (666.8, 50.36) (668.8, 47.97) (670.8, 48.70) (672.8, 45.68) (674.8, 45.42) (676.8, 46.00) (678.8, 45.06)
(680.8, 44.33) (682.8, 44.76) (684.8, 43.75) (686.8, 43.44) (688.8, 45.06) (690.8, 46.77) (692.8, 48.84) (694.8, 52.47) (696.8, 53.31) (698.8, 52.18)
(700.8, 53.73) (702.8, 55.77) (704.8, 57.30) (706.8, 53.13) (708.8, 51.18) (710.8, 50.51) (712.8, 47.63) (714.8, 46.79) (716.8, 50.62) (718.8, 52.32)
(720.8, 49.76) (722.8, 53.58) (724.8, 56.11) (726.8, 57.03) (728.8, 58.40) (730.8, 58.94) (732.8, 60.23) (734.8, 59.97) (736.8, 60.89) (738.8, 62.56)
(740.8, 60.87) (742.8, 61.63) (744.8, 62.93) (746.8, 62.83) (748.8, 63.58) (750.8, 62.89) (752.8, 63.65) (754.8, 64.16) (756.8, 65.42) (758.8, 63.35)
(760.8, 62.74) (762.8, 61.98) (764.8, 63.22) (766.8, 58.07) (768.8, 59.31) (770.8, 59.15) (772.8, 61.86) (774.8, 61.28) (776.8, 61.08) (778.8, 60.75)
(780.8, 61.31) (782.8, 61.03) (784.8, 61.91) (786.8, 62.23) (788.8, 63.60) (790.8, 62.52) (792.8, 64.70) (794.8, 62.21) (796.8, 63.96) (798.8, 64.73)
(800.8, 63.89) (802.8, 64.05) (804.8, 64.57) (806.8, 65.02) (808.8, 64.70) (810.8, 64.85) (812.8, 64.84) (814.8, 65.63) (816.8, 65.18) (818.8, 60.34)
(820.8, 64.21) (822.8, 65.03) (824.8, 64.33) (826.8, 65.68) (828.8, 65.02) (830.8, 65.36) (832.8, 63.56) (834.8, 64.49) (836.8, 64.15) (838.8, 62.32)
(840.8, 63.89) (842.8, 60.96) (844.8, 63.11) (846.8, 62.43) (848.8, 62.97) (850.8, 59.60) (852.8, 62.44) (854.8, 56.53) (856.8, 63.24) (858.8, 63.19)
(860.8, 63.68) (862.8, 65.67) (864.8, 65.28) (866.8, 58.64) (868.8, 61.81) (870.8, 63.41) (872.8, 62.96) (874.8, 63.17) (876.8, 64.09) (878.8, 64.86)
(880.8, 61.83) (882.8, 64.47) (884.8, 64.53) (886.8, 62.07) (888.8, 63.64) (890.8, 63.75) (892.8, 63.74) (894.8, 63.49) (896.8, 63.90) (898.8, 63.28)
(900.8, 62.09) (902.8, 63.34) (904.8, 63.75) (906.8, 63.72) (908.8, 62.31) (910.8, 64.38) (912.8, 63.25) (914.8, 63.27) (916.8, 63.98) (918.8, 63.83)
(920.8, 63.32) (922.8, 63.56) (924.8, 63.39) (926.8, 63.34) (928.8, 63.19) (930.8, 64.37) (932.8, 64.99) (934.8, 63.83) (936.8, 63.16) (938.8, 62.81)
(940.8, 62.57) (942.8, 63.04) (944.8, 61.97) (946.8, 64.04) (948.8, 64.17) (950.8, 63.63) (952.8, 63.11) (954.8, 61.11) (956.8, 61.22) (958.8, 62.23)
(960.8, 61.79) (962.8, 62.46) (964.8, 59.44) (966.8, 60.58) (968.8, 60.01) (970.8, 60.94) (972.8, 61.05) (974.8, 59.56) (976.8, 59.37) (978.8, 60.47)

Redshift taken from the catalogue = 0.000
